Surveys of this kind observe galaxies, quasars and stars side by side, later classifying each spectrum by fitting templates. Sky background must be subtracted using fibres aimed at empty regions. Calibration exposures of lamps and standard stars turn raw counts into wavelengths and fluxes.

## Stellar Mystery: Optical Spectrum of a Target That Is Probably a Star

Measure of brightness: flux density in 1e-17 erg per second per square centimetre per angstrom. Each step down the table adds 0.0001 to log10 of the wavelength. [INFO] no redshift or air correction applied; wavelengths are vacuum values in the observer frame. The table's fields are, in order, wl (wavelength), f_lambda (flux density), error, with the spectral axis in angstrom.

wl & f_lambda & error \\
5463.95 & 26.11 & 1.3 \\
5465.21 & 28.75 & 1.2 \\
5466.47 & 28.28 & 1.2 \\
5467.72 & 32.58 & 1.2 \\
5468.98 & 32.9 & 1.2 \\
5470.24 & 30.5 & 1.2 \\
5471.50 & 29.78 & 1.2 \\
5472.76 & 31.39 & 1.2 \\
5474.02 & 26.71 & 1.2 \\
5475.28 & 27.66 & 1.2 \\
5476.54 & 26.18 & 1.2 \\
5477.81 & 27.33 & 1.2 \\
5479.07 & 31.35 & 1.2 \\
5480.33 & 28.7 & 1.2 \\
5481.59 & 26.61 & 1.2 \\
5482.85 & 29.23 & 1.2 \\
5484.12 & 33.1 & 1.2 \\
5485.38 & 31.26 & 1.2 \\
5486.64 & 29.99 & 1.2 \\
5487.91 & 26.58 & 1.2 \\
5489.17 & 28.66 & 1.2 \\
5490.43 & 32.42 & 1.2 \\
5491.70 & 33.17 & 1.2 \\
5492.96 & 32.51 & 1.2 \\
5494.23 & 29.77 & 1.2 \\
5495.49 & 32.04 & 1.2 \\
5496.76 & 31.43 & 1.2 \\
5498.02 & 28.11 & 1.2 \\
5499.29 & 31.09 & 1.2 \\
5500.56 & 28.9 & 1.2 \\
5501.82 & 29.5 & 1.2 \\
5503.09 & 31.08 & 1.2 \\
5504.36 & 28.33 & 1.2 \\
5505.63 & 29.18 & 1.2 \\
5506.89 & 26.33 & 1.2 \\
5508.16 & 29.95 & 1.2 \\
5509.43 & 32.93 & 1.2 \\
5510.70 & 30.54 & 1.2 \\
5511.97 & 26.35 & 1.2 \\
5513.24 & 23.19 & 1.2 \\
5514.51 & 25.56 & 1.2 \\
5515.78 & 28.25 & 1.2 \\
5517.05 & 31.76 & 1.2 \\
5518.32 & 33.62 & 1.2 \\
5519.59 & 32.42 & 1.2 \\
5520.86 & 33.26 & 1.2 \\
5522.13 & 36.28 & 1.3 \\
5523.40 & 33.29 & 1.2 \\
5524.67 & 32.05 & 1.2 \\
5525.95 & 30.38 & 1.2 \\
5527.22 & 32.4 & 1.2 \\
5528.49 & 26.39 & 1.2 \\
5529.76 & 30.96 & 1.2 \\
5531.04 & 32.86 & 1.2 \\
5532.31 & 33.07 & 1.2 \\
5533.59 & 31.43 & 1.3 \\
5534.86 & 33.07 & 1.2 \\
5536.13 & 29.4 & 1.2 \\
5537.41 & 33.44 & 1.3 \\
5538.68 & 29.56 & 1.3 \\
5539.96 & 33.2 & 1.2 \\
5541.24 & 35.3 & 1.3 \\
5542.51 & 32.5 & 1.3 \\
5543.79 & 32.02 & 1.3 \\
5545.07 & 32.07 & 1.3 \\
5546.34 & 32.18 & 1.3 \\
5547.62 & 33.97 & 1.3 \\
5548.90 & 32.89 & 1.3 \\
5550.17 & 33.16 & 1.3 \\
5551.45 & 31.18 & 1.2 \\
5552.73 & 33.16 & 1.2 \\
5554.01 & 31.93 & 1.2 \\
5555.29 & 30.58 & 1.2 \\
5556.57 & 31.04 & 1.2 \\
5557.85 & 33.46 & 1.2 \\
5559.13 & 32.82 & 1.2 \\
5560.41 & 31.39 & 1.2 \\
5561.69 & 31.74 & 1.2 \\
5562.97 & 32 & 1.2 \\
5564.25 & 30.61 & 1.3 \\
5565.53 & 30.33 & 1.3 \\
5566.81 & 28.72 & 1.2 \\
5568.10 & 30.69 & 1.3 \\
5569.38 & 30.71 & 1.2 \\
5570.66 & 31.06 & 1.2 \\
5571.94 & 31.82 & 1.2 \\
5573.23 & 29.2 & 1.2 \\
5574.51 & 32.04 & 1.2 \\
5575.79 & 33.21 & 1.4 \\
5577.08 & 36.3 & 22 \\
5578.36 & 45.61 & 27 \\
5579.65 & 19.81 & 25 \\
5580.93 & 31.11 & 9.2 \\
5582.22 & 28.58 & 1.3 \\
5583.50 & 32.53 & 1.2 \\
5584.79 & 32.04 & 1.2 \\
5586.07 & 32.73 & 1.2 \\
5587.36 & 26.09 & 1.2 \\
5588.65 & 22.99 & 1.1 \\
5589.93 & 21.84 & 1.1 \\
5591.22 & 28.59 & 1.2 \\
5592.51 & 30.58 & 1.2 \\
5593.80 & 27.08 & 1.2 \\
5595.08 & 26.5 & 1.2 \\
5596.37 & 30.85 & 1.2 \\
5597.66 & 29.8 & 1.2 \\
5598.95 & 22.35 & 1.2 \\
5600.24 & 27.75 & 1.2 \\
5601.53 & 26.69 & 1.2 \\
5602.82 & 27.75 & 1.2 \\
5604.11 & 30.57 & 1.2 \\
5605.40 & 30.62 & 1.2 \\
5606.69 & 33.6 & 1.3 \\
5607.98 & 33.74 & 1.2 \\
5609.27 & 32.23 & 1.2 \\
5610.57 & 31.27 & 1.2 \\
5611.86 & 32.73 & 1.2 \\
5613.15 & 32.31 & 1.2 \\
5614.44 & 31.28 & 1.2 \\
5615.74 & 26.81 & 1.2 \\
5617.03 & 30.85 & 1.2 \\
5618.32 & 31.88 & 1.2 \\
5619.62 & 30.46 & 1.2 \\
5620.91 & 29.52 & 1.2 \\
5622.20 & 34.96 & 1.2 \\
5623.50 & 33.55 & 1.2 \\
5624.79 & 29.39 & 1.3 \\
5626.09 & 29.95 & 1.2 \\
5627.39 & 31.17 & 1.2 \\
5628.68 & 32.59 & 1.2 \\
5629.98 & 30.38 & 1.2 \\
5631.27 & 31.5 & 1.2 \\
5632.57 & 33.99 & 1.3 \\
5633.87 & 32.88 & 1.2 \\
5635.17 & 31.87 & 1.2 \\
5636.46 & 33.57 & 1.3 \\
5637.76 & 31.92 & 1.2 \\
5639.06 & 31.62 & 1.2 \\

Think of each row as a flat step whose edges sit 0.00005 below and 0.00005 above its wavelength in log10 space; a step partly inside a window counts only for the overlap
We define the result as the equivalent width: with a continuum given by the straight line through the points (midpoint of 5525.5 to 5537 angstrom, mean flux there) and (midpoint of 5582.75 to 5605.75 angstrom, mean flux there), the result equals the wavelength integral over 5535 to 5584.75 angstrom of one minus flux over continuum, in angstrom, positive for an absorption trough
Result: -3.5 angstrom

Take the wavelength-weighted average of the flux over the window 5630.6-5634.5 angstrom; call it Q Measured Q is 32.8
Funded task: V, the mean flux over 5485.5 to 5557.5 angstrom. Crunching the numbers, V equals 31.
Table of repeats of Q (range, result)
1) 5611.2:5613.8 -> 32.6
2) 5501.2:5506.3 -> 29.5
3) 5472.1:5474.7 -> 29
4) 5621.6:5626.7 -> 31.9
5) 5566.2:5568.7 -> 29.6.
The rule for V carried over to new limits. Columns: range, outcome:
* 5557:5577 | 31.5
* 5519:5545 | 32.2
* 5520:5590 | 31.6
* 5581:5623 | 29.6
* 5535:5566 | 32.1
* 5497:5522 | 29.7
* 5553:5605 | 30.1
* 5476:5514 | 29.5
